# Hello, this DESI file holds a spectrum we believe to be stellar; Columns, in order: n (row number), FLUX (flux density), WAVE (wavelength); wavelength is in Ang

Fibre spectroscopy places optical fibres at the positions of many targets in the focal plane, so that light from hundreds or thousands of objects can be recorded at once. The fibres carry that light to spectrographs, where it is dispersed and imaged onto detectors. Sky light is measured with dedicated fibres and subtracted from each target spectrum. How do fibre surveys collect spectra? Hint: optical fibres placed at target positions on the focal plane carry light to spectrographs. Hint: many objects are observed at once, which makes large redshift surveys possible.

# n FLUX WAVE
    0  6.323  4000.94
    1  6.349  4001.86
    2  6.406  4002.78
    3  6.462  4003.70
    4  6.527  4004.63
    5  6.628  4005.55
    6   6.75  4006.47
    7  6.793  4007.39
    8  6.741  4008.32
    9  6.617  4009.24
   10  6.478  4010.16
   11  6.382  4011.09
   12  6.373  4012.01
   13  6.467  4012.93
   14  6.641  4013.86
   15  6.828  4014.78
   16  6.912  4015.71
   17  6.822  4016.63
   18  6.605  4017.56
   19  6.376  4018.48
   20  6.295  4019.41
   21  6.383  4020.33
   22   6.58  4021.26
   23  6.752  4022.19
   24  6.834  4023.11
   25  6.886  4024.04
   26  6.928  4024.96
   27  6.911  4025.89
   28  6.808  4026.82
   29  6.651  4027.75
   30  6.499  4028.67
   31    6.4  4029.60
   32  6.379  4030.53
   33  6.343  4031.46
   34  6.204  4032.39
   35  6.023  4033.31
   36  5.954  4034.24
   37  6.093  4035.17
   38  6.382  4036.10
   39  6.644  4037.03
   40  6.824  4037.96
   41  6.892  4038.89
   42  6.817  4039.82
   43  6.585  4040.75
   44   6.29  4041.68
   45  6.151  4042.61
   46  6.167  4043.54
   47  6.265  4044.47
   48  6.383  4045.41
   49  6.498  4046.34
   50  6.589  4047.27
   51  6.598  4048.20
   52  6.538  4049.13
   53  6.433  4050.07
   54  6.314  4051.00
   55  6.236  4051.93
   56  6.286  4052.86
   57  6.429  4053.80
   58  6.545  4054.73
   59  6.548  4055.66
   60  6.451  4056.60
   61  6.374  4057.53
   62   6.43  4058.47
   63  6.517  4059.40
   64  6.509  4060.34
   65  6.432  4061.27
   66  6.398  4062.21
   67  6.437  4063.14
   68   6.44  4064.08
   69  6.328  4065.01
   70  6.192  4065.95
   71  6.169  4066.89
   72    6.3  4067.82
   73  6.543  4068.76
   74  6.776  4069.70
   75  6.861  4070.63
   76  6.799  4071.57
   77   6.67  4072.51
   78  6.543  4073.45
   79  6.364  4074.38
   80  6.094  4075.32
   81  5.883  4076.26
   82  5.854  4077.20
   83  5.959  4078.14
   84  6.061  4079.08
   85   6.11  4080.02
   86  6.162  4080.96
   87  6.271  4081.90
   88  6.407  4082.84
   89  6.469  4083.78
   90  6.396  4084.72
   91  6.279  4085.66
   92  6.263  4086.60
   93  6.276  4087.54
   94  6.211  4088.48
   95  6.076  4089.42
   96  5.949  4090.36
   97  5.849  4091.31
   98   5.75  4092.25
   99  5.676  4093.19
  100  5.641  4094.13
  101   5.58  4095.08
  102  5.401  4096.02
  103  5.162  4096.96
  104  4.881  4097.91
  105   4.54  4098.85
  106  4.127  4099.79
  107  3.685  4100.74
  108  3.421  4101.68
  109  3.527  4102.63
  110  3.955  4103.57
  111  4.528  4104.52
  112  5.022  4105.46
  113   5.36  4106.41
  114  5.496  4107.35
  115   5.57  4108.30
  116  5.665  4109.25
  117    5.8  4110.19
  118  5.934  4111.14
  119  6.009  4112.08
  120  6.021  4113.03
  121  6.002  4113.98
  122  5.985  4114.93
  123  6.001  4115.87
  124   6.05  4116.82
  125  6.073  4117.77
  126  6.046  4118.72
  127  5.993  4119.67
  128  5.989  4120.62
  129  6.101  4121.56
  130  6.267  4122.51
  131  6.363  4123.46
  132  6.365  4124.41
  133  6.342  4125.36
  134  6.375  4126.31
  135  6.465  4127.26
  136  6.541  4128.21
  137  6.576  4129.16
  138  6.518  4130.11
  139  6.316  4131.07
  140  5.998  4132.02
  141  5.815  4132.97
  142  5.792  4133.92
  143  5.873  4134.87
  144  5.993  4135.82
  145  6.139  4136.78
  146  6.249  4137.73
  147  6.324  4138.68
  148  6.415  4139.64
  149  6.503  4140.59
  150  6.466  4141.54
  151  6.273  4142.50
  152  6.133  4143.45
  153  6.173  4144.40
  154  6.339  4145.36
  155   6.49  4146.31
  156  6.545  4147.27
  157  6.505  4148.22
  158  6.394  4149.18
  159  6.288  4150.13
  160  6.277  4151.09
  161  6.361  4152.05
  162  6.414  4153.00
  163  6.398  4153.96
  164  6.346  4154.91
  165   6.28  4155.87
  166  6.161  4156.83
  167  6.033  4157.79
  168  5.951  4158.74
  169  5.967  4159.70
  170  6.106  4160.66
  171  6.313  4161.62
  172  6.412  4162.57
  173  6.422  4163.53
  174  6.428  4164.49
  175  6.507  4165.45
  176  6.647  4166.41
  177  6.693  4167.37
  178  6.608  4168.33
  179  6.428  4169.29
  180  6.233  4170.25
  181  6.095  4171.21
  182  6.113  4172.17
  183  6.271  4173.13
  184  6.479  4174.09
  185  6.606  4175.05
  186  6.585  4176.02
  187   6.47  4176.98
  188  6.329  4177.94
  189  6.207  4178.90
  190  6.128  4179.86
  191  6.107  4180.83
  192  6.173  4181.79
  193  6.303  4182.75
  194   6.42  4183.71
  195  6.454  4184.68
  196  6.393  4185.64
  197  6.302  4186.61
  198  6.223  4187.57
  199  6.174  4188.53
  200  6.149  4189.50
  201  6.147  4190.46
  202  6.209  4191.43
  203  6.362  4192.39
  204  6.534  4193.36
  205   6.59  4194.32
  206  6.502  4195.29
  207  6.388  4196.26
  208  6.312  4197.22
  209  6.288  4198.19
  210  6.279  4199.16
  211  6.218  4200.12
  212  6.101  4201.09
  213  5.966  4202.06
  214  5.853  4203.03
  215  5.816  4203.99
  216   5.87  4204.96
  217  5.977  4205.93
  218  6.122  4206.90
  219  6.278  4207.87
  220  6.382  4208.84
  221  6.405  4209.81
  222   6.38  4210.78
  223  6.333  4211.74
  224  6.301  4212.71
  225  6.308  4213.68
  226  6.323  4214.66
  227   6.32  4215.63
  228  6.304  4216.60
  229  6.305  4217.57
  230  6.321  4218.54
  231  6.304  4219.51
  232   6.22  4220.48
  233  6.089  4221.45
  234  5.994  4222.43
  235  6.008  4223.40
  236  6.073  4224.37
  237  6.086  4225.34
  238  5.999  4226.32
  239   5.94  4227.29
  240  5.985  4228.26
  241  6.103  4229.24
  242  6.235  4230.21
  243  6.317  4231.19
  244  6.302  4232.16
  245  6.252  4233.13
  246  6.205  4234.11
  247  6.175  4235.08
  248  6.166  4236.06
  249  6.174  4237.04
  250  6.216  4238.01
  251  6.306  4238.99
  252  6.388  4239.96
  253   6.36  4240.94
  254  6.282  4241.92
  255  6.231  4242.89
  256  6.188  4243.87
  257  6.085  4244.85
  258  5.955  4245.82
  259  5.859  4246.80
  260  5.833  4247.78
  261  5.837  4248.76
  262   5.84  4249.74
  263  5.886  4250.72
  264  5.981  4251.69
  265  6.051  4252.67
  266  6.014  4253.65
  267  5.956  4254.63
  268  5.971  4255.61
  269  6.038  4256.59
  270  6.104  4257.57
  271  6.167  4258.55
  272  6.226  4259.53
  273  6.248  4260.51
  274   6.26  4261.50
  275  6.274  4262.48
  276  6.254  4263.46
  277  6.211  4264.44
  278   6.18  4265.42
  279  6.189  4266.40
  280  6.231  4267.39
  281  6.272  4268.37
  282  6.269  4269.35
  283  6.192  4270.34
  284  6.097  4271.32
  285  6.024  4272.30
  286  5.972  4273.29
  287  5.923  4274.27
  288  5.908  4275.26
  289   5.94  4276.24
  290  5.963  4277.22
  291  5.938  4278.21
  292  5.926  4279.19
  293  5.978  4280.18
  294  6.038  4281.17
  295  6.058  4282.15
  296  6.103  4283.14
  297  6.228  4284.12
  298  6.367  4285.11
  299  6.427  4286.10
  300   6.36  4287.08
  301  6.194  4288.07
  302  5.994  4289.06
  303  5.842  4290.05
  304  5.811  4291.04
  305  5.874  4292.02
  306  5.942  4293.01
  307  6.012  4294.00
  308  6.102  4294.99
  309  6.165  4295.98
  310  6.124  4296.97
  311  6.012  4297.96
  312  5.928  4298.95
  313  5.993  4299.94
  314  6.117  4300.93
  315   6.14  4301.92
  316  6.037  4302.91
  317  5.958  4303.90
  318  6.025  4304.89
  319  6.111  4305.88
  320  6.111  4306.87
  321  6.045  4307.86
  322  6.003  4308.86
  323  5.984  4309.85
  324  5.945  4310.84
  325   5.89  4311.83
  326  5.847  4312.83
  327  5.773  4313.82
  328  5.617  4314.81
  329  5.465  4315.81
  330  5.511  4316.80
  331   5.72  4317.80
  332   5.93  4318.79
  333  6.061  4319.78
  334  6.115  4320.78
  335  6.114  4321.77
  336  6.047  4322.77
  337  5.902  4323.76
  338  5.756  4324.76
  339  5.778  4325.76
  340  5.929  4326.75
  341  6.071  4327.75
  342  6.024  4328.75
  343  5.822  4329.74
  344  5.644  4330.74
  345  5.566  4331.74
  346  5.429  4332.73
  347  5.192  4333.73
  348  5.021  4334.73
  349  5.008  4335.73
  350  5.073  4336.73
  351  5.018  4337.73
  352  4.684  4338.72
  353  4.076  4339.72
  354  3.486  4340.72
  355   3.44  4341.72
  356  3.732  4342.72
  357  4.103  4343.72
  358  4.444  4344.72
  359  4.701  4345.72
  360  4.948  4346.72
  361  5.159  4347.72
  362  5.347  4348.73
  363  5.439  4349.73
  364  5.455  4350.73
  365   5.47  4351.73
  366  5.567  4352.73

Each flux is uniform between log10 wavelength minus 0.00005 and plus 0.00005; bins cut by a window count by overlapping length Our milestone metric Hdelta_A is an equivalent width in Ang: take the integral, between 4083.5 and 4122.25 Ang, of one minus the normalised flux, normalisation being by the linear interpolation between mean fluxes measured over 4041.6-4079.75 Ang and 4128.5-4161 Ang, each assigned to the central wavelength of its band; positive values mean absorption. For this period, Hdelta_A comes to 4.8 Ang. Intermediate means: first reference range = 6.38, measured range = 5.53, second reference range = 6.25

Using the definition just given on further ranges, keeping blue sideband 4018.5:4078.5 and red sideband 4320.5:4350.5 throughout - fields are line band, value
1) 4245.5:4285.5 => -4.3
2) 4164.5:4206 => -3.3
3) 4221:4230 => -0.6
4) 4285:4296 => -1.5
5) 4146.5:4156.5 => -0.7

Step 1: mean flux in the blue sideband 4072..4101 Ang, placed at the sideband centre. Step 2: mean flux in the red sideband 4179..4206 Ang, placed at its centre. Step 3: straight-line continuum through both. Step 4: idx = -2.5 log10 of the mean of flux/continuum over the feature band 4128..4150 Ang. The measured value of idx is -0.043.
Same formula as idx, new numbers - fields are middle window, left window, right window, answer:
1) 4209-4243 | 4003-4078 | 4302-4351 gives -0.07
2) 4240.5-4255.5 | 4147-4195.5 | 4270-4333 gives 0.02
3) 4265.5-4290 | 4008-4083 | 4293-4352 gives -0.08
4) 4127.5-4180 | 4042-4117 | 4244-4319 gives -0.06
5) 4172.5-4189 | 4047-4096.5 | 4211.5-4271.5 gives -0.02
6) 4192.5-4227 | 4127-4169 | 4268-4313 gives 0.00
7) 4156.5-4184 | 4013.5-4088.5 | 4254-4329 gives -0.01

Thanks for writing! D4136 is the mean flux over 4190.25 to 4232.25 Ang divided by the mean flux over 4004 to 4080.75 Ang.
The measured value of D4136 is 0.96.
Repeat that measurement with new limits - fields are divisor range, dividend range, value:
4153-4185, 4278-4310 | 0.96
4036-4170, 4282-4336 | 0.97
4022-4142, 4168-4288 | 1.01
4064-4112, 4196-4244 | 1.08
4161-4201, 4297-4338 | 0.91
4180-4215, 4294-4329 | 0.95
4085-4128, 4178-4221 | 1.11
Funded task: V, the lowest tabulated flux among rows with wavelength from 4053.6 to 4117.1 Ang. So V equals 3.421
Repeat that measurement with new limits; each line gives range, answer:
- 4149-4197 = 5.951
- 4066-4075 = 6.169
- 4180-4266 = 5.816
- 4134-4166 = 5.873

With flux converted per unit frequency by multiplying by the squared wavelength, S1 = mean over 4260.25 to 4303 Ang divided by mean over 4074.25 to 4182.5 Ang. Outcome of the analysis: 1.09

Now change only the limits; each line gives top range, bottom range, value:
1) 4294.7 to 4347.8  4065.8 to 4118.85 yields 1.07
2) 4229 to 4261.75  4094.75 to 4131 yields 1.17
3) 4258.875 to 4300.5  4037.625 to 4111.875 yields 1.12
